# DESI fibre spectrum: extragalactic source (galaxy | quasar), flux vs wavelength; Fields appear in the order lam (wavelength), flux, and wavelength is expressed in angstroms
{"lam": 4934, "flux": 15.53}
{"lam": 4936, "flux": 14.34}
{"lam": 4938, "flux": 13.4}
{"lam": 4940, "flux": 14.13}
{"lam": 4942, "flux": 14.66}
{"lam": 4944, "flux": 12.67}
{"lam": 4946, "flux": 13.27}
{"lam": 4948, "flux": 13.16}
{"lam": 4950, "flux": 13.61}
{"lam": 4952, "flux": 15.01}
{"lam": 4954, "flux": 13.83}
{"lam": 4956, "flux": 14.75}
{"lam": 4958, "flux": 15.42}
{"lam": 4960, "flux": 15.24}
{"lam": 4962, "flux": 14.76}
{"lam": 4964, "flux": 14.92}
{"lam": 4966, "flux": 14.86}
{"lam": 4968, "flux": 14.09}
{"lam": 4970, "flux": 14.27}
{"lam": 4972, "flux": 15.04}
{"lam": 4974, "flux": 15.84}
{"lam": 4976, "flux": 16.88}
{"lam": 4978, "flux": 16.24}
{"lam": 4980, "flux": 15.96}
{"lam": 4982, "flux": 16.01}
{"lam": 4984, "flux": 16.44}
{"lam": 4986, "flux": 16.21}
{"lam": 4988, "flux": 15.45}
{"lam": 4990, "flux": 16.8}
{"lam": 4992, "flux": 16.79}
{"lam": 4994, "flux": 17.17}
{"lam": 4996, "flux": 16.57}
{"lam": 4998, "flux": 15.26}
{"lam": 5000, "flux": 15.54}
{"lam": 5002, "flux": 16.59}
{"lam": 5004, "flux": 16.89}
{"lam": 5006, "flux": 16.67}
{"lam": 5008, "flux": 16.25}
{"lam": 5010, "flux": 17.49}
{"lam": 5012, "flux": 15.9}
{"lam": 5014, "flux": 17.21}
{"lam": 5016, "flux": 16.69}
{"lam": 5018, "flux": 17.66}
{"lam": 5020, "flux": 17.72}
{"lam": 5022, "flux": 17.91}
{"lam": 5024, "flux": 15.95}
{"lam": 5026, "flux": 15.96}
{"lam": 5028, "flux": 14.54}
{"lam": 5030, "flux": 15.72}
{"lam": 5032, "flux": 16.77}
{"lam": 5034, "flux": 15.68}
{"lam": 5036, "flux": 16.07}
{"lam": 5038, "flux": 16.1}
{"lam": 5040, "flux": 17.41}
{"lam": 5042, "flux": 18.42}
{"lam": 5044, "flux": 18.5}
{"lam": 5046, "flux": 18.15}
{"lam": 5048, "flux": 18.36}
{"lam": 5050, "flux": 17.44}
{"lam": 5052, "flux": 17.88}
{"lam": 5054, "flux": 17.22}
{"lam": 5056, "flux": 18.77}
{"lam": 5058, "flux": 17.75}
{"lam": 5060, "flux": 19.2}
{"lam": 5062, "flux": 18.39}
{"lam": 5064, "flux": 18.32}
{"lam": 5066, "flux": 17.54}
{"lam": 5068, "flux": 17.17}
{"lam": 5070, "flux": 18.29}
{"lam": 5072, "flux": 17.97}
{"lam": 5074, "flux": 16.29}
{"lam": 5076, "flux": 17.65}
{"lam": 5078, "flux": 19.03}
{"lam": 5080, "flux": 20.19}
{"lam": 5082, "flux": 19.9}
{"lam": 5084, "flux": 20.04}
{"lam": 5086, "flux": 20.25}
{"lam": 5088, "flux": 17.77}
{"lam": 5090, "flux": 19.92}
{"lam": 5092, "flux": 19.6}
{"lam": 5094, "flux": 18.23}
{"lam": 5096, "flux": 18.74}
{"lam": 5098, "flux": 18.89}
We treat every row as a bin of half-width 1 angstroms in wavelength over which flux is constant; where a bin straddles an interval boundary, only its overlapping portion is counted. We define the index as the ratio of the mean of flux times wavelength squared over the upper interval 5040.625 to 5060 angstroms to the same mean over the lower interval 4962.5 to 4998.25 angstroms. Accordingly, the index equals 1.2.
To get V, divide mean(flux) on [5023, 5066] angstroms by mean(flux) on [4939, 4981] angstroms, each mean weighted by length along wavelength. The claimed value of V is 1.2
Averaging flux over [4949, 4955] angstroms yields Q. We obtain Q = 14.1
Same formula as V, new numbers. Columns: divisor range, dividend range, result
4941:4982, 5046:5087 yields 1.25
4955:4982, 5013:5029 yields 1.09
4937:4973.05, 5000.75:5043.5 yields 1.17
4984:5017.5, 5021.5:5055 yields 1.03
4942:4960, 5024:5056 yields 1.21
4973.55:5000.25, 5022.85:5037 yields 0.97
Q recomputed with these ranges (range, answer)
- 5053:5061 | 18.2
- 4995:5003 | 16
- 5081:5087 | 20.1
